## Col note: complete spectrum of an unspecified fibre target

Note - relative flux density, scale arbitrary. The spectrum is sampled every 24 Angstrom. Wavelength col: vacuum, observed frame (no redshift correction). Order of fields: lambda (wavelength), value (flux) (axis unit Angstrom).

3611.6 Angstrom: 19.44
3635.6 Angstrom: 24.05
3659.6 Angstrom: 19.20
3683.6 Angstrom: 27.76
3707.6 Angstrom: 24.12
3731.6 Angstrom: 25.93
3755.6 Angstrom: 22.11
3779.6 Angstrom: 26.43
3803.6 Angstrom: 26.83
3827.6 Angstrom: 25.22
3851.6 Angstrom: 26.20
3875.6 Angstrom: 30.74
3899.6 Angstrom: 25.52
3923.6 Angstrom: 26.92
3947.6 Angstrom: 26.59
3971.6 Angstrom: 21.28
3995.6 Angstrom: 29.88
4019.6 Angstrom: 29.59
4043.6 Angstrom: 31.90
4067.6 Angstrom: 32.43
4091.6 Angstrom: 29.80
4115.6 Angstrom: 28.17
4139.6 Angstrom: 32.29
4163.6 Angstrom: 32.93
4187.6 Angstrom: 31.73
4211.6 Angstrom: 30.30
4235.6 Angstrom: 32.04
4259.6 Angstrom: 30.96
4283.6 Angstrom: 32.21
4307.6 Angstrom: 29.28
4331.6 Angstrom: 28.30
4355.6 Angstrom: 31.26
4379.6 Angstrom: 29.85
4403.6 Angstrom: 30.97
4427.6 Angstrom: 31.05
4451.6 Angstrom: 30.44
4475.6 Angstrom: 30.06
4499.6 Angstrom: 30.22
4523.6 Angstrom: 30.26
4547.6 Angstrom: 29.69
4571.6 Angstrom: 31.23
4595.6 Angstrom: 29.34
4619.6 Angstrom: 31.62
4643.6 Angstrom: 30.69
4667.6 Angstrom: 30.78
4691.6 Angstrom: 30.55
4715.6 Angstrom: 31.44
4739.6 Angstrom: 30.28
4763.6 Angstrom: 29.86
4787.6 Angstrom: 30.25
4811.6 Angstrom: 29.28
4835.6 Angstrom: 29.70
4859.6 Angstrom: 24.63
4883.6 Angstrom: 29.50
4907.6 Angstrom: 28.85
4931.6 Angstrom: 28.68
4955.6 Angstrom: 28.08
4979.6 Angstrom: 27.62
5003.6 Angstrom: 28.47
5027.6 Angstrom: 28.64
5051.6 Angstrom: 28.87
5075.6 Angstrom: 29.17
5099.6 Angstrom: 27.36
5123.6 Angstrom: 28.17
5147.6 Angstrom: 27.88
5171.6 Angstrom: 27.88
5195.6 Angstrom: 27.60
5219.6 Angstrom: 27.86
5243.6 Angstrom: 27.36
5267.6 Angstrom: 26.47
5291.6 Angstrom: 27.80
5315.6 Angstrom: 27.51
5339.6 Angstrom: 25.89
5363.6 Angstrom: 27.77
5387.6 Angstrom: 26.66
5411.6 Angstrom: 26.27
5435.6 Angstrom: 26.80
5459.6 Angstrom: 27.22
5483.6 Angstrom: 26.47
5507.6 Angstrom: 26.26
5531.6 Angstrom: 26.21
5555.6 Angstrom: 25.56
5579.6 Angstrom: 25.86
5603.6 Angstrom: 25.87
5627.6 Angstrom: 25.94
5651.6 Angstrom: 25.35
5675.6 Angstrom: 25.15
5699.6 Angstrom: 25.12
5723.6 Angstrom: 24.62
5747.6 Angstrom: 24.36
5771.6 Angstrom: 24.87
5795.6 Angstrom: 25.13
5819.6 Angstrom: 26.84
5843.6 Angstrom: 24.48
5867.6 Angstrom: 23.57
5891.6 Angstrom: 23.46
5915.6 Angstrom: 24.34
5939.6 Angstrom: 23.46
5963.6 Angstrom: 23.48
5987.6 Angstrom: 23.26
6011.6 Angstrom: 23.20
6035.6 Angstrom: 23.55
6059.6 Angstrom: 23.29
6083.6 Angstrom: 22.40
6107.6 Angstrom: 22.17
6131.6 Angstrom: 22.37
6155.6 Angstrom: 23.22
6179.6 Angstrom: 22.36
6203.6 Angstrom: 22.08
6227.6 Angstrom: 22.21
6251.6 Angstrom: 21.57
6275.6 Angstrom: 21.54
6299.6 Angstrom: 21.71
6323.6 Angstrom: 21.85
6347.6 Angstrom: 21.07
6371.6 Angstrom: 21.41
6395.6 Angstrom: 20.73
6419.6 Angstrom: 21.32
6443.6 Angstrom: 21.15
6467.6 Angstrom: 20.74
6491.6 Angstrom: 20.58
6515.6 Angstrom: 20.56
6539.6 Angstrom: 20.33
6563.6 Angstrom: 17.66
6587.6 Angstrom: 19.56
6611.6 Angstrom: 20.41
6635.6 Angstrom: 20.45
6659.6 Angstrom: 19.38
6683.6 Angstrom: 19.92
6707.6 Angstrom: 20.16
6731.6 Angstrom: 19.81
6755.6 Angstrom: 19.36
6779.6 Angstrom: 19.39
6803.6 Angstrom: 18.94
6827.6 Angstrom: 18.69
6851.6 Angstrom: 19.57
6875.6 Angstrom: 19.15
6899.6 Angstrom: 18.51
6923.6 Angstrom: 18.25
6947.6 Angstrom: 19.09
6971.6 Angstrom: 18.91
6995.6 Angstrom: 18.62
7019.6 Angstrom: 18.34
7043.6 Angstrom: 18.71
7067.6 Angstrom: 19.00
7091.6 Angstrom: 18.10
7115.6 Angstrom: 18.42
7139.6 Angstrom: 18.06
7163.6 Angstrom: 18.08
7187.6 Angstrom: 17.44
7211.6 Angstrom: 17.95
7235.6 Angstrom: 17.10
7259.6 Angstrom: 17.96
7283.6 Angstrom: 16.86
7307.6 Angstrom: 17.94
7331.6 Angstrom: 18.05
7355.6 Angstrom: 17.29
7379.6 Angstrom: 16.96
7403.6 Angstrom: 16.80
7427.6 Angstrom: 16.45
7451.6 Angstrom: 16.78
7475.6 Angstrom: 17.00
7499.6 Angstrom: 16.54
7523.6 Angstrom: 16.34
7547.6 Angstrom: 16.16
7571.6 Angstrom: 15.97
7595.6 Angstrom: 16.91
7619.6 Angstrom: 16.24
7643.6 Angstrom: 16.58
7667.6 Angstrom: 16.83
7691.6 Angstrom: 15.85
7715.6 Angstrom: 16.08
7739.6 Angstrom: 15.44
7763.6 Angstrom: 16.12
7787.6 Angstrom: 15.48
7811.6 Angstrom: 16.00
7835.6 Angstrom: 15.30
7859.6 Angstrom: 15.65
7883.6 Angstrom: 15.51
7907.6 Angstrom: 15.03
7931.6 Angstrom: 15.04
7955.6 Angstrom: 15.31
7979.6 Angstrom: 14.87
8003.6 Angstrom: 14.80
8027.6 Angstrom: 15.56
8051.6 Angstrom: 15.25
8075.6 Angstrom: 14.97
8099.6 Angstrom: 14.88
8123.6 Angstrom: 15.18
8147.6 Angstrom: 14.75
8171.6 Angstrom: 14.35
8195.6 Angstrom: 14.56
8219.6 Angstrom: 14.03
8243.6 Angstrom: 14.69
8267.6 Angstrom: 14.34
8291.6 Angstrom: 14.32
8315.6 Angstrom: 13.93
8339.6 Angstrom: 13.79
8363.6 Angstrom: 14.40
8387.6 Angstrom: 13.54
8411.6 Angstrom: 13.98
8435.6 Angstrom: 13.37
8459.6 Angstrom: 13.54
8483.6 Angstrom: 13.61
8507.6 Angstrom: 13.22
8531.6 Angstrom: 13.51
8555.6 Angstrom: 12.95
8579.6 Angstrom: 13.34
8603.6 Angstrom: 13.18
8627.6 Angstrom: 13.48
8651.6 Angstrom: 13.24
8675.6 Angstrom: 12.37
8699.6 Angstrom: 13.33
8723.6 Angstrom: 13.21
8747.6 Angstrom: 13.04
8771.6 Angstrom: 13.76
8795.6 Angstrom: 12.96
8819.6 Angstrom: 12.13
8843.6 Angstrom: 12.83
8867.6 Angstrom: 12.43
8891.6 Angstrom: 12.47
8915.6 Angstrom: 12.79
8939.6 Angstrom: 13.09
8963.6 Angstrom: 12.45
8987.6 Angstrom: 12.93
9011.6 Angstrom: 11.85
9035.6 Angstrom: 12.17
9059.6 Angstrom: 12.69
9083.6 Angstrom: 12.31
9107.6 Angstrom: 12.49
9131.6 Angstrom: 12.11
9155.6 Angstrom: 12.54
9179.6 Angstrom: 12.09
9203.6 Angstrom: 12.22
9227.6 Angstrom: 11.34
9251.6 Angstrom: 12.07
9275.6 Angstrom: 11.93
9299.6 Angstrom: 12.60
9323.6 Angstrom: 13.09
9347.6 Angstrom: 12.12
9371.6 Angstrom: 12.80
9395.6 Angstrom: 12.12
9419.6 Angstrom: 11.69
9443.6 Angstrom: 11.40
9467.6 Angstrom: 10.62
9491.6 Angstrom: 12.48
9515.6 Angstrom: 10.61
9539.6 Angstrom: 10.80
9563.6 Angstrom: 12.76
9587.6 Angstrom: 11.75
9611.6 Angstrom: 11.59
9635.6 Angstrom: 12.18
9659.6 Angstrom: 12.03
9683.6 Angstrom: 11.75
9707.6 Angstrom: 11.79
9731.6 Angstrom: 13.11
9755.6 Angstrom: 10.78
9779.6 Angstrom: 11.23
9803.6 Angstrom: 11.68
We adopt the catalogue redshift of 0.001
